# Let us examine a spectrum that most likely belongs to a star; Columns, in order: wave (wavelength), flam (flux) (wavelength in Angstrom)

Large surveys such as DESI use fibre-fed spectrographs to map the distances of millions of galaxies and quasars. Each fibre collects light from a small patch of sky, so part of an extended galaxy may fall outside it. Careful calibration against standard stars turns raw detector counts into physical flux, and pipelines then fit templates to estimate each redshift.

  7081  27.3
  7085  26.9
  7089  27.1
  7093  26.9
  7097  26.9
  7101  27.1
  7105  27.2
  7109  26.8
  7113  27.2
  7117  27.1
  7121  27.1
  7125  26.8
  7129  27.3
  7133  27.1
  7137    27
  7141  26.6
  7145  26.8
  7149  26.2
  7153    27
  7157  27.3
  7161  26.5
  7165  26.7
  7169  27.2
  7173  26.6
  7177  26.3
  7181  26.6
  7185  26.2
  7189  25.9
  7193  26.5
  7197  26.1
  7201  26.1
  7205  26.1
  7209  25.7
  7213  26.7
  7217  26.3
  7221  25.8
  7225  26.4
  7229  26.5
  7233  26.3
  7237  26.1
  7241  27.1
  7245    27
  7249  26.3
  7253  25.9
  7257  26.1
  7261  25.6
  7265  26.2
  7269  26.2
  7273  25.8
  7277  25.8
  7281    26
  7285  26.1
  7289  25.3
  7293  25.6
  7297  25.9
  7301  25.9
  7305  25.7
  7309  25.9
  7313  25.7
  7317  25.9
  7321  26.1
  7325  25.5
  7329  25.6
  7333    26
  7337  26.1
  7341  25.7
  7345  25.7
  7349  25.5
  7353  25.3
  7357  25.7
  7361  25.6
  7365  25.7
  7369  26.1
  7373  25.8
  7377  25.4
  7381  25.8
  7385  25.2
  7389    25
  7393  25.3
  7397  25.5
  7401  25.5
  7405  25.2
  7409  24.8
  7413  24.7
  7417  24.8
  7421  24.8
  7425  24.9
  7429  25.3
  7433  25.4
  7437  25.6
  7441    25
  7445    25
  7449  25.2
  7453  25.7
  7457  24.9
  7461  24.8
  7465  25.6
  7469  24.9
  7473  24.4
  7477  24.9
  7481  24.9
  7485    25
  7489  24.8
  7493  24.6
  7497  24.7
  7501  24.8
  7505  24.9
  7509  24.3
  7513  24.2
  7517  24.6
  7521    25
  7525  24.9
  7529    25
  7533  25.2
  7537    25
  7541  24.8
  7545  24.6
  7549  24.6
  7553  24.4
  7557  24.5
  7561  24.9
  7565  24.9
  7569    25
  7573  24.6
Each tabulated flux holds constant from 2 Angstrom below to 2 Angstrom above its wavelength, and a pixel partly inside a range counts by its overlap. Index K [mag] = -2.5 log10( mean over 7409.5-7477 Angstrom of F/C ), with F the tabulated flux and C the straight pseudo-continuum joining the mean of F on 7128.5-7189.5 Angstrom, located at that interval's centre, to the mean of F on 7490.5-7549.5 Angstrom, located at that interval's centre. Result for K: 0.00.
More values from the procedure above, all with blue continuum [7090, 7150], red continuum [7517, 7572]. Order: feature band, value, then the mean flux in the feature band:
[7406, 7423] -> 0.03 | 24.8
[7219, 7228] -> 0.01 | 26.1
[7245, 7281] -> 0.01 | 26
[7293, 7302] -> 0.01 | 25.8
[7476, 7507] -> 0.01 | 24.8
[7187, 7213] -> 0.02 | 26.1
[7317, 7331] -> 0.01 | 25.8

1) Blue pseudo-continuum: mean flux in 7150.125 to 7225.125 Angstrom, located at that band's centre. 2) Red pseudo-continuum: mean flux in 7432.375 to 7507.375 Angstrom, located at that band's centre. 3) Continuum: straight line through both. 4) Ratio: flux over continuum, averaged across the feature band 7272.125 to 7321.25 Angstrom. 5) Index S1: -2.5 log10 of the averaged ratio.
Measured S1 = 0.002 mag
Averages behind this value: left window 26.4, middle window 25.8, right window 25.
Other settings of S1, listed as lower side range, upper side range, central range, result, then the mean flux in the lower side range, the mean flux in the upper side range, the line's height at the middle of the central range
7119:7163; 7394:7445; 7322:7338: 0.00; 26.9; 25.1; 25.7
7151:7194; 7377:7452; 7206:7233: 0.00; 26.6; 25.2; 26.3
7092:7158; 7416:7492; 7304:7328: 0.00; 27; 25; 25.8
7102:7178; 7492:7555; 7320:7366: 0.00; 26.9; 24.7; 25.7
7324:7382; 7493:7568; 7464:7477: 0.01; 25.7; 24.7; 25.1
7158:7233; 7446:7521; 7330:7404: -0.01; 26.4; 24.9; 25.5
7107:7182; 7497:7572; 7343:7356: 0.01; 26.9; 24.8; 25.8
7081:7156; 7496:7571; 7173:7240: 0.01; 27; 24.8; 26.5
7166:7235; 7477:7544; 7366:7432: 0.00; 26.3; 24.8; 25.3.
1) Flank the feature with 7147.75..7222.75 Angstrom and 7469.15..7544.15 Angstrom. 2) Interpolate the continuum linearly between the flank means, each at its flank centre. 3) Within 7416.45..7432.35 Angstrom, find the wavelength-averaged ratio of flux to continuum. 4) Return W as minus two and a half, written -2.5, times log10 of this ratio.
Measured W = 0.01 mag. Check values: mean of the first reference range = 26.4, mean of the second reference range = 24.8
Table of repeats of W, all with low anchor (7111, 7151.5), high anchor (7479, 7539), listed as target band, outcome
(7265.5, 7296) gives 0.01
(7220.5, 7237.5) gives 0.00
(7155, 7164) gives 0.00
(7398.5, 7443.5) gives 0.01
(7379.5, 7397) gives 0.01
